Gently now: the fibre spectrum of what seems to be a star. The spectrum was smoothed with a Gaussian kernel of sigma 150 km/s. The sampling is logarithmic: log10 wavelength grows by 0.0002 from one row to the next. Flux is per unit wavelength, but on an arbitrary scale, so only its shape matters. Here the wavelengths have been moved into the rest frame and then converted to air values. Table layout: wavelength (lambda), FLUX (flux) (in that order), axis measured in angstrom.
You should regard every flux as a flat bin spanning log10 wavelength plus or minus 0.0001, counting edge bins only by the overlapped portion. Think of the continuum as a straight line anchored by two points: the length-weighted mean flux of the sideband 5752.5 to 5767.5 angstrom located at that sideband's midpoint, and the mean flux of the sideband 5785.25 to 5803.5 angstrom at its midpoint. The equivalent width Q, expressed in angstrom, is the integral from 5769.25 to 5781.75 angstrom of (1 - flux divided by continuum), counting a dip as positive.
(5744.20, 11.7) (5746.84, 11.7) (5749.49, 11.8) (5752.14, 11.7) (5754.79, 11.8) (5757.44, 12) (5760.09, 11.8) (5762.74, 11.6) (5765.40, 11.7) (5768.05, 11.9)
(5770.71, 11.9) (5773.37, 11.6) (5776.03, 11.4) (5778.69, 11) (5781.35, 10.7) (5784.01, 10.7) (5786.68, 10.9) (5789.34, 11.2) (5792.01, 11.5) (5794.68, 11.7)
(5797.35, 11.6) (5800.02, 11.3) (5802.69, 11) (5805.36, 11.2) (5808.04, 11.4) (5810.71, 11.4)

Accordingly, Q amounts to 0.22 angstrom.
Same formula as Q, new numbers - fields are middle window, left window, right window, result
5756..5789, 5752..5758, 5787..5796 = 0.6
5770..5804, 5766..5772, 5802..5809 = 0.8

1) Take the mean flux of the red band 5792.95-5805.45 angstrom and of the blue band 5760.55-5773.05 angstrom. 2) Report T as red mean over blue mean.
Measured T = 0.97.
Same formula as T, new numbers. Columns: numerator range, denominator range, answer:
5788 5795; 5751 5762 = 0.97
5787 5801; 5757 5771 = 0.97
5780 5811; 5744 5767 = 0.95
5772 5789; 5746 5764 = 0.94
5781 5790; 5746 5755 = 0.93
